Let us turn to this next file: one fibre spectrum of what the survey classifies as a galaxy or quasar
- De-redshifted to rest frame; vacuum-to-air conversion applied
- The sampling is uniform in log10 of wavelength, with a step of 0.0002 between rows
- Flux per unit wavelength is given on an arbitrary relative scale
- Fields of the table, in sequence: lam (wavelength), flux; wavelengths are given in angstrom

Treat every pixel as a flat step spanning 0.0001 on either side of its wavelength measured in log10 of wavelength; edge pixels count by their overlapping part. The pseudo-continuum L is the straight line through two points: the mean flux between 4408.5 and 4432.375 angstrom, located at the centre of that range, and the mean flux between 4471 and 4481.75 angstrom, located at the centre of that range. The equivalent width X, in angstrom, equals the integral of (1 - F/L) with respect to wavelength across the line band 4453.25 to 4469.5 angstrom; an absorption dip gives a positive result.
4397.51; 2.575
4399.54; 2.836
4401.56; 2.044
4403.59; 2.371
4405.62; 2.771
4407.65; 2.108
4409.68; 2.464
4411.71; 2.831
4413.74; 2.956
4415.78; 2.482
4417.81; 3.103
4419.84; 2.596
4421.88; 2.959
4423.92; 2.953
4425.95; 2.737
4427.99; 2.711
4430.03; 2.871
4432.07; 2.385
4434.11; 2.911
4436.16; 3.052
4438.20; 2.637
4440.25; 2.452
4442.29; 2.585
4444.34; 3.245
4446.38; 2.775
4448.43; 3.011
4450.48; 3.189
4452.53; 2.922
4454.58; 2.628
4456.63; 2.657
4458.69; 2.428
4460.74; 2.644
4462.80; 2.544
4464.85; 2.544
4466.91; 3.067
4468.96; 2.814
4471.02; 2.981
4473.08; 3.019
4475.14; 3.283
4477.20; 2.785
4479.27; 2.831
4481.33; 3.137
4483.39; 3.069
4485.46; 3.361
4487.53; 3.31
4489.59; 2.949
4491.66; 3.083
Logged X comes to 1.5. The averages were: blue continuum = 2.76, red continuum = 3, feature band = 2.67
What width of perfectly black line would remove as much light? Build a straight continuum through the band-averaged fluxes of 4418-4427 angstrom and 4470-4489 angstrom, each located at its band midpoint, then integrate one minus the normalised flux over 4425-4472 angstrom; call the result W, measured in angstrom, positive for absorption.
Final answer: 2.81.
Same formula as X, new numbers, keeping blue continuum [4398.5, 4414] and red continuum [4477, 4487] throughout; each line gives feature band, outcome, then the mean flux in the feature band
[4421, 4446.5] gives -0.6 angstrom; 2.79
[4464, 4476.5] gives 0.1 angstrom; 2.95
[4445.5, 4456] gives -0.2 angstrom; 2.9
